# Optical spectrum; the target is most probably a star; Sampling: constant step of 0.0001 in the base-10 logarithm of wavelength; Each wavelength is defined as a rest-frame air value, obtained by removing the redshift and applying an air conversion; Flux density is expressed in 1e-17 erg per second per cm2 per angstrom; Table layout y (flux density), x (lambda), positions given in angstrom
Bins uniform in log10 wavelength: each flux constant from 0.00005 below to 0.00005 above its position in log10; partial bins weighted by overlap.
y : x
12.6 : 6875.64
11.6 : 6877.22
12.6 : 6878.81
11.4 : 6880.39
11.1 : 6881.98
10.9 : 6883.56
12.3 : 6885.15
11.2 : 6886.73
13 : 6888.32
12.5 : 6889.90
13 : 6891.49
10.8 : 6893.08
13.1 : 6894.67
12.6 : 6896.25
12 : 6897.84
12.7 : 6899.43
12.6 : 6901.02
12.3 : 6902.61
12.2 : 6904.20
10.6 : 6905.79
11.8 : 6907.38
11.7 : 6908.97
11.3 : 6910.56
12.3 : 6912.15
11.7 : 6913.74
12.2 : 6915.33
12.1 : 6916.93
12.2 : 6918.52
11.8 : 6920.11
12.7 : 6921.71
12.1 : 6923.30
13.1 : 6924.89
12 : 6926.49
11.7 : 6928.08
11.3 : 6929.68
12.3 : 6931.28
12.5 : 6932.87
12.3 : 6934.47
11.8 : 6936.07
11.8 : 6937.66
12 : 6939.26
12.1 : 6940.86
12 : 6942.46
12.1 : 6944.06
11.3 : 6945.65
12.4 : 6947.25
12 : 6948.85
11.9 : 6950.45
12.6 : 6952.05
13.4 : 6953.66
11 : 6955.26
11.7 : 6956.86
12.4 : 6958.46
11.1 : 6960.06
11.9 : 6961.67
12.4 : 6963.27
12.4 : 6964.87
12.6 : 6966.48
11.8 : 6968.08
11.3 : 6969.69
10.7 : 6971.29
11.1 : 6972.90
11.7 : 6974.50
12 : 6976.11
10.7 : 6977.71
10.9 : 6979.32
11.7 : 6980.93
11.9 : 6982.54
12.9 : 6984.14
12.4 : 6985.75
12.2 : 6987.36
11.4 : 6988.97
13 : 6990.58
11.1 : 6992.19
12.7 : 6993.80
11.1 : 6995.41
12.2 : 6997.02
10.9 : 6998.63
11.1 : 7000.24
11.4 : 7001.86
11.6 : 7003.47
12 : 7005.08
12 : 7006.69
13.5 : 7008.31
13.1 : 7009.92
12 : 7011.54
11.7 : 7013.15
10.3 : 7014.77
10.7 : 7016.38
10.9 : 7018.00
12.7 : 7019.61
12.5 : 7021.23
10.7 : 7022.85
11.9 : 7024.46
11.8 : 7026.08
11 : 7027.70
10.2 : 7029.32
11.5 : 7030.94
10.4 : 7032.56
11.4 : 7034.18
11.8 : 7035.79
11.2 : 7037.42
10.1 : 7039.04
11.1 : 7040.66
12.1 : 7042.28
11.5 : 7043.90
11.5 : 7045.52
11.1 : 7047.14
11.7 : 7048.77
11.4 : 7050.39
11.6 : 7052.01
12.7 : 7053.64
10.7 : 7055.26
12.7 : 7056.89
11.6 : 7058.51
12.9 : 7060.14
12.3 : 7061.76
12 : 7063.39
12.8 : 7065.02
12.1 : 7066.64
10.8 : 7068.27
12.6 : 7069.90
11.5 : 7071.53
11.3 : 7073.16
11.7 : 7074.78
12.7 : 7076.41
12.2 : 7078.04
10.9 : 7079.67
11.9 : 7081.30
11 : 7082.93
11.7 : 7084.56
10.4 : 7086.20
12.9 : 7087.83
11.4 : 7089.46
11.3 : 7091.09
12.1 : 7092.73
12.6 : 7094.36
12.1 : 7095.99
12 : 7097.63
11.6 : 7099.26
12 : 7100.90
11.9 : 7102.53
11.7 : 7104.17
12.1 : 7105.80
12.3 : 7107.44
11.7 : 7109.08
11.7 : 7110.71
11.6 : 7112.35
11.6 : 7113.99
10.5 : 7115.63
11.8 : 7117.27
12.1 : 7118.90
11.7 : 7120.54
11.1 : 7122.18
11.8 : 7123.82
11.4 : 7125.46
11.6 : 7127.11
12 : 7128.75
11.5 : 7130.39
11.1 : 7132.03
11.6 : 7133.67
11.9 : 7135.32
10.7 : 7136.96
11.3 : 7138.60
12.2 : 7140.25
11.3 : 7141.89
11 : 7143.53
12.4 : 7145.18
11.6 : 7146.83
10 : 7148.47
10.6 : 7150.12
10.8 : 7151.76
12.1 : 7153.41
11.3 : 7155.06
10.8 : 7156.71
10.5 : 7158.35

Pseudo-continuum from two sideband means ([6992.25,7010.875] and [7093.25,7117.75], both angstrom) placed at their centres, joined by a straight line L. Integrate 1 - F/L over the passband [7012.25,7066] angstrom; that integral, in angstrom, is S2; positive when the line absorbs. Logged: 1.6 angstrom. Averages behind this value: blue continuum 11.9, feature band 11.5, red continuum 11.8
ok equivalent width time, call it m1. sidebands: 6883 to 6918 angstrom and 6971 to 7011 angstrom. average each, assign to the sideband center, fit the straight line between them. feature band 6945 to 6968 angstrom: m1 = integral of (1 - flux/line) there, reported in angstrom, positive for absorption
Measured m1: -0.3 angstrom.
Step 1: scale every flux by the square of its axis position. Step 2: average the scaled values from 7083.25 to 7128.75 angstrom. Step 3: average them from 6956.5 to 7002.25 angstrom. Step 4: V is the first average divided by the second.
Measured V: 1.0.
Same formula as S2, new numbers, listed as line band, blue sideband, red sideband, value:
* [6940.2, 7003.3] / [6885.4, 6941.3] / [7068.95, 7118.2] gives 0.84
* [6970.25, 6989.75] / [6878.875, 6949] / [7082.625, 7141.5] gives 0.46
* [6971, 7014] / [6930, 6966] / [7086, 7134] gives 0.50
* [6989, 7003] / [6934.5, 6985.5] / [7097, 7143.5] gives 0.17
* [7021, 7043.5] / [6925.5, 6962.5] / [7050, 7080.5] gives 1.33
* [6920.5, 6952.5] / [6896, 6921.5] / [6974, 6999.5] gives -0.42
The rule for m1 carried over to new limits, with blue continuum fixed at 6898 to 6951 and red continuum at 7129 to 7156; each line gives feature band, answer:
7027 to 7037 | 0.5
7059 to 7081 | -0.8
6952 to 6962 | 0.0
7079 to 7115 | -0.8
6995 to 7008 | 0.2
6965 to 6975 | 0.3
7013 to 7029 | 0.5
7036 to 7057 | 0.3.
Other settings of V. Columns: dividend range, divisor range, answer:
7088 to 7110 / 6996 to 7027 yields 1.04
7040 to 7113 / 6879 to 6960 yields 1.03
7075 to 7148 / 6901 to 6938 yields 1.03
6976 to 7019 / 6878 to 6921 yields 1.01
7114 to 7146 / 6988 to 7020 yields 1.02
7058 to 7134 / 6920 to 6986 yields 1.03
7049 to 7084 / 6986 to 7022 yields 1.02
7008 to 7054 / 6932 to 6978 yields 0.99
